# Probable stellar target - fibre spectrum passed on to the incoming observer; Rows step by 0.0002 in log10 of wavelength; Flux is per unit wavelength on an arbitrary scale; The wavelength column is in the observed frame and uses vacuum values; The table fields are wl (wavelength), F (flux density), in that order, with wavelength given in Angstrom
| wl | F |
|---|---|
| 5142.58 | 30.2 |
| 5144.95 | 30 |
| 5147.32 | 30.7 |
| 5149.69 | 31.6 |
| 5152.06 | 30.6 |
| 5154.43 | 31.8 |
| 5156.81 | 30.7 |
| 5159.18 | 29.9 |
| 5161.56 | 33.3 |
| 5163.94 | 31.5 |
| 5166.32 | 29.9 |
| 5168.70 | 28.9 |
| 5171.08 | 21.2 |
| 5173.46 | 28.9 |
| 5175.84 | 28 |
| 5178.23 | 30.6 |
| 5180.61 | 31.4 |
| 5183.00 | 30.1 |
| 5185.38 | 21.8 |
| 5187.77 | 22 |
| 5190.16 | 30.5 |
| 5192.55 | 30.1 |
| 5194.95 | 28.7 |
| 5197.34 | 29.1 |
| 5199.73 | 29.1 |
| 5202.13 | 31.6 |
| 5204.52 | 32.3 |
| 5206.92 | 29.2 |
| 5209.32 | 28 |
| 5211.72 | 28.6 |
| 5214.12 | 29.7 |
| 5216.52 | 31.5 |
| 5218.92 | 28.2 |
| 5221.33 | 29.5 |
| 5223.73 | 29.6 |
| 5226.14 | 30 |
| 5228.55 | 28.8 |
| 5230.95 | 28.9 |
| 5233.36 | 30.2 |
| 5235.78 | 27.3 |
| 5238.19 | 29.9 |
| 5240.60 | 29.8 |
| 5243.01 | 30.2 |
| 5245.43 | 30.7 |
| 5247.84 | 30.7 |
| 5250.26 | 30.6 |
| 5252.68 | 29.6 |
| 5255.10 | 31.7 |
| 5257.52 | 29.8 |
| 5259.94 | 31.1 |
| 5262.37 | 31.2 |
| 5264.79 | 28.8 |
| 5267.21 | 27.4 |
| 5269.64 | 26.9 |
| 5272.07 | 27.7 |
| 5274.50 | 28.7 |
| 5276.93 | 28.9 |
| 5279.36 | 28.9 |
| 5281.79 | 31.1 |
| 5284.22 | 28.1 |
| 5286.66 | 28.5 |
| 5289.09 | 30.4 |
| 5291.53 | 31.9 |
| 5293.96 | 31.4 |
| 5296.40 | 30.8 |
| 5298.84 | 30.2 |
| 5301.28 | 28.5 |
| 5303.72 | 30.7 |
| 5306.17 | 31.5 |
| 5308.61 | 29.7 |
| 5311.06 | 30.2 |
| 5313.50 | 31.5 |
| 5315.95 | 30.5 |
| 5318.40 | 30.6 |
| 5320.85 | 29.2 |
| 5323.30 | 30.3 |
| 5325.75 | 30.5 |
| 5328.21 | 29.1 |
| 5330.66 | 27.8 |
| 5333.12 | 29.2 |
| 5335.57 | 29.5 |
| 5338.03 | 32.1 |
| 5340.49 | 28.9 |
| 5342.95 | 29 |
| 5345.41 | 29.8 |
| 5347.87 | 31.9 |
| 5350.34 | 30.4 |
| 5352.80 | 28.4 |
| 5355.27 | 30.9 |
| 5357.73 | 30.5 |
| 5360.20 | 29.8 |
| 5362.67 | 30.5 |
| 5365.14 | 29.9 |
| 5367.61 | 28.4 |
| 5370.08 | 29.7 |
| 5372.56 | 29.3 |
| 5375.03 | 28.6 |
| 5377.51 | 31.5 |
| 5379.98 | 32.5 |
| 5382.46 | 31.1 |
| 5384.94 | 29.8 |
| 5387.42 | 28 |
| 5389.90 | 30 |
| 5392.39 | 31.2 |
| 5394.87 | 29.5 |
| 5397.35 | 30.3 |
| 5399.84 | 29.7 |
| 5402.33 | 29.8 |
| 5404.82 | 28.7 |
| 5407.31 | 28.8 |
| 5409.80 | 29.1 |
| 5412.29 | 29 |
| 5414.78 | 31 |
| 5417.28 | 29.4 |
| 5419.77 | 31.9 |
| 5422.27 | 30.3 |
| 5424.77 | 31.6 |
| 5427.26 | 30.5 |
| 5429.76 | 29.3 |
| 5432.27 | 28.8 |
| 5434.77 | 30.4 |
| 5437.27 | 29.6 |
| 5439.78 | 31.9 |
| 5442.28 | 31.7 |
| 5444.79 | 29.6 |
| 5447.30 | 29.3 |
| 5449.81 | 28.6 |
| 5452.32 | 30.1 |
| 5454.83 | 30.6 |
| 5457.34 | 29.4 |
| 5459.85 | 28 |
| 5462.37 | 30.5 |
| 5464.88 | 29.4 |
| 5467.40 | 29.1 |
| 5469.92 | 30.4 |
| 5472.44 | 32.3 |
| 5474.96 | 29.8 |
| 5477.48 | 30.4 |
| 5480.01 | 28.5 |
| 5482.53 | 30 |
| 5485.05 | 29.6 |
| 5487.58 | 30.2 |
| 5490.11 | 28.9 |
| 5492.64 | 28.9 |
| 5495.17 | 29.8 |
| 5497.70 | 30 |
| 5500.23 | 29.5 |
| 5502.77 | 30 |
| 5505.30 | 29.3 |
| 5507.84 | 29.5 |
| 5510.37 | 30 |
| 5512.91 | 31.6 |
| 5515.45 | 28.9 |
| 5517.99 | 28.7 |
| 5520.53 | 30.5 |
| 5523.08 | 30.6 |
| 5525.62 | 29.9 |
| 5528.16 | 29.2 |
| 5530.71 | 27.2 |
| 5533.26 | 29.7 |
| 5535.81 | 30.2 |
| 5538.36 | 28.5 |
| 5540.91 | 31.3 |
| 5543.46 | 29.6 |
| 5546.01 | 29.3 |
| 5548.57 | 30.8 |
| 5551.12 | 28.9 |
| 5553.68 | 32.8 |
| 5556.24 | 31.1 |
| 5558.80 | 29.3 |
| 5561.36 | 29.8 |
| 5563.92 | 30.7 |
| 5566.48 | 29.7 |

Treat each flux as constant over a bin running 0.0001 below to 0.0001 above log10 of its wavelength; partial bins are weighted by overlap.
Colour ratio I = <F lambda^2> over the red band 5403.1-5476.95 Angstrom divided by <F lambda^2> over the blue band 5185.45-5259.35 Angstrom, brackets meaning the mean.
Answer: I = 1.11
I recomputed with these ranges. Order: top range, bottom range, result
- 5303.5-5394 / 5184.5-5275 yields 1.08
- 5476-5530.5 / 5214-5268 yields 1.10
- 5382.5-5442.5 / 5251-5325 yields 1.05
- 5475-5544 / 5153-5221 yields 1.15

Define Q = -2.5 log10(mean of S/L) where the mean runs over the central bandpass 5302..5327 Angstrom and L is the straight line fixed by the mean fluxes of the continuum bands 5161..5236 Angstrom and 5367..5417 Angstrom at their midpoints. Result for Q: -0.03 mag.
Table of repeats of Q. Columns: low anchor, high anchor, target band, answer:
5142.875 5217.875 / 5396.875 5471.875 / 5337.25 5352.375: -0.017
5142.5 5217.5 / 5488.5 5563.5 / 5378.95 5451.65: -0.013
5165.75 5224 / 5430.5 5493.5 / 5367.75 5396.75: -0.020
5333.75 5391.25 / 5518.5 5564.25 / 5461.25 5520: 0.005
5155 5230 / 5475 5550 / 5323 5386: -0.021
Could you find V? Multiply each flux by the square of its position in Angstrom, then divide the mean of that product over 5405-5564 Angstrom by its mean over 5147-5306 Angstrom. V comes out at 1.1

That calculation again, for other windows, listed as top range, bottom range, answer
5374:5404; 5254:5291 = 1.07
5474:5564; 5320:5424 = 1.05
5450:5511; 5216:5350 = 1.07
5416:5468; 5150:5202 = 1.14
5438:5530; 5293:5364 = 1.05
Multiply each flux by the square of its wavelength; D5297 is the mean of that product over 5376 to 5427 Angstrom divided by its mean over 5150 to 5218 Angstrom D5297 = 1.12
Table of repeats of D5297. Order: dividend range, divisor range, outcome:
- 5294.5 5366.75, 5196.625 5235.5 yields 1.06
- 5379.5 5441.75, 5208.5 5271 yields 1.08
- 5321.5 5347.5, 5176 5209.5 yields 1.08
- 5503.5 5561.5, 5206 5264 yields 1.12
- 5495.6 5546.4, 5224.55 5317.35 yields 1.09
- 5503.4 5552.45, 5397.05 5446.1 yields 1.03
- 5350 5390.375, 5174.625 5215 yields 1.11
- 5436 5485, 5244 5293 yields 1.09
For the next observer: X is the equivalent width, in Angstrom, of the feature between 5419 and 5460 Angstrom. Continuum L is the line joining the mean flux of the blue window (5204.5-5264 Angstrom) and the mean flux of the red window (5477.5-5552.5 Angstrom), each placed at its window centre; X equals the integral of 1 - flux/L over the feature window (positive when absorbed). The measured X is -0.60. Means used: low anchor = 29.8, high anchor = 29.6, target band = 30.1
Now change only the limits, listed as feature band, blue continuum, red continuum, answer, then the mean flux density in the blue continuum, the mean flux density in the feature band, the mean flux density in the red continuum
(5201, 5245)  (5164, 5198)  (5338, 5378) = -1.80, 28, 29.6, 29.9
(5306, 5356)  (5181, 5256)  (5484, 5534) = -1.00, 29.3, 30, 29.6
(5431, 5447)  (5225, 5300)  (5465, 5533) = -0.30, 29.7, 30.3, 29.7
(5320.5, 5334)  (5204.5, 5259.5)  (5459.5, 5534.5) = 0.16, 29.7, 29.4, 29.7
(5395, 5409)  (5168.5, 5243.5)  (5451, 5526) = 0.03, 28.9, 29.4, 29.8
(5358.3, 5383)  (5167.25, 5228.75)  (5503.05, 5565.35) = -0.65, 28.8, 30.1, 29.9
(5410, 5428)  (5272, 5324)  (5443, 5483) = -0.37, 30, 30.5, 29.8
